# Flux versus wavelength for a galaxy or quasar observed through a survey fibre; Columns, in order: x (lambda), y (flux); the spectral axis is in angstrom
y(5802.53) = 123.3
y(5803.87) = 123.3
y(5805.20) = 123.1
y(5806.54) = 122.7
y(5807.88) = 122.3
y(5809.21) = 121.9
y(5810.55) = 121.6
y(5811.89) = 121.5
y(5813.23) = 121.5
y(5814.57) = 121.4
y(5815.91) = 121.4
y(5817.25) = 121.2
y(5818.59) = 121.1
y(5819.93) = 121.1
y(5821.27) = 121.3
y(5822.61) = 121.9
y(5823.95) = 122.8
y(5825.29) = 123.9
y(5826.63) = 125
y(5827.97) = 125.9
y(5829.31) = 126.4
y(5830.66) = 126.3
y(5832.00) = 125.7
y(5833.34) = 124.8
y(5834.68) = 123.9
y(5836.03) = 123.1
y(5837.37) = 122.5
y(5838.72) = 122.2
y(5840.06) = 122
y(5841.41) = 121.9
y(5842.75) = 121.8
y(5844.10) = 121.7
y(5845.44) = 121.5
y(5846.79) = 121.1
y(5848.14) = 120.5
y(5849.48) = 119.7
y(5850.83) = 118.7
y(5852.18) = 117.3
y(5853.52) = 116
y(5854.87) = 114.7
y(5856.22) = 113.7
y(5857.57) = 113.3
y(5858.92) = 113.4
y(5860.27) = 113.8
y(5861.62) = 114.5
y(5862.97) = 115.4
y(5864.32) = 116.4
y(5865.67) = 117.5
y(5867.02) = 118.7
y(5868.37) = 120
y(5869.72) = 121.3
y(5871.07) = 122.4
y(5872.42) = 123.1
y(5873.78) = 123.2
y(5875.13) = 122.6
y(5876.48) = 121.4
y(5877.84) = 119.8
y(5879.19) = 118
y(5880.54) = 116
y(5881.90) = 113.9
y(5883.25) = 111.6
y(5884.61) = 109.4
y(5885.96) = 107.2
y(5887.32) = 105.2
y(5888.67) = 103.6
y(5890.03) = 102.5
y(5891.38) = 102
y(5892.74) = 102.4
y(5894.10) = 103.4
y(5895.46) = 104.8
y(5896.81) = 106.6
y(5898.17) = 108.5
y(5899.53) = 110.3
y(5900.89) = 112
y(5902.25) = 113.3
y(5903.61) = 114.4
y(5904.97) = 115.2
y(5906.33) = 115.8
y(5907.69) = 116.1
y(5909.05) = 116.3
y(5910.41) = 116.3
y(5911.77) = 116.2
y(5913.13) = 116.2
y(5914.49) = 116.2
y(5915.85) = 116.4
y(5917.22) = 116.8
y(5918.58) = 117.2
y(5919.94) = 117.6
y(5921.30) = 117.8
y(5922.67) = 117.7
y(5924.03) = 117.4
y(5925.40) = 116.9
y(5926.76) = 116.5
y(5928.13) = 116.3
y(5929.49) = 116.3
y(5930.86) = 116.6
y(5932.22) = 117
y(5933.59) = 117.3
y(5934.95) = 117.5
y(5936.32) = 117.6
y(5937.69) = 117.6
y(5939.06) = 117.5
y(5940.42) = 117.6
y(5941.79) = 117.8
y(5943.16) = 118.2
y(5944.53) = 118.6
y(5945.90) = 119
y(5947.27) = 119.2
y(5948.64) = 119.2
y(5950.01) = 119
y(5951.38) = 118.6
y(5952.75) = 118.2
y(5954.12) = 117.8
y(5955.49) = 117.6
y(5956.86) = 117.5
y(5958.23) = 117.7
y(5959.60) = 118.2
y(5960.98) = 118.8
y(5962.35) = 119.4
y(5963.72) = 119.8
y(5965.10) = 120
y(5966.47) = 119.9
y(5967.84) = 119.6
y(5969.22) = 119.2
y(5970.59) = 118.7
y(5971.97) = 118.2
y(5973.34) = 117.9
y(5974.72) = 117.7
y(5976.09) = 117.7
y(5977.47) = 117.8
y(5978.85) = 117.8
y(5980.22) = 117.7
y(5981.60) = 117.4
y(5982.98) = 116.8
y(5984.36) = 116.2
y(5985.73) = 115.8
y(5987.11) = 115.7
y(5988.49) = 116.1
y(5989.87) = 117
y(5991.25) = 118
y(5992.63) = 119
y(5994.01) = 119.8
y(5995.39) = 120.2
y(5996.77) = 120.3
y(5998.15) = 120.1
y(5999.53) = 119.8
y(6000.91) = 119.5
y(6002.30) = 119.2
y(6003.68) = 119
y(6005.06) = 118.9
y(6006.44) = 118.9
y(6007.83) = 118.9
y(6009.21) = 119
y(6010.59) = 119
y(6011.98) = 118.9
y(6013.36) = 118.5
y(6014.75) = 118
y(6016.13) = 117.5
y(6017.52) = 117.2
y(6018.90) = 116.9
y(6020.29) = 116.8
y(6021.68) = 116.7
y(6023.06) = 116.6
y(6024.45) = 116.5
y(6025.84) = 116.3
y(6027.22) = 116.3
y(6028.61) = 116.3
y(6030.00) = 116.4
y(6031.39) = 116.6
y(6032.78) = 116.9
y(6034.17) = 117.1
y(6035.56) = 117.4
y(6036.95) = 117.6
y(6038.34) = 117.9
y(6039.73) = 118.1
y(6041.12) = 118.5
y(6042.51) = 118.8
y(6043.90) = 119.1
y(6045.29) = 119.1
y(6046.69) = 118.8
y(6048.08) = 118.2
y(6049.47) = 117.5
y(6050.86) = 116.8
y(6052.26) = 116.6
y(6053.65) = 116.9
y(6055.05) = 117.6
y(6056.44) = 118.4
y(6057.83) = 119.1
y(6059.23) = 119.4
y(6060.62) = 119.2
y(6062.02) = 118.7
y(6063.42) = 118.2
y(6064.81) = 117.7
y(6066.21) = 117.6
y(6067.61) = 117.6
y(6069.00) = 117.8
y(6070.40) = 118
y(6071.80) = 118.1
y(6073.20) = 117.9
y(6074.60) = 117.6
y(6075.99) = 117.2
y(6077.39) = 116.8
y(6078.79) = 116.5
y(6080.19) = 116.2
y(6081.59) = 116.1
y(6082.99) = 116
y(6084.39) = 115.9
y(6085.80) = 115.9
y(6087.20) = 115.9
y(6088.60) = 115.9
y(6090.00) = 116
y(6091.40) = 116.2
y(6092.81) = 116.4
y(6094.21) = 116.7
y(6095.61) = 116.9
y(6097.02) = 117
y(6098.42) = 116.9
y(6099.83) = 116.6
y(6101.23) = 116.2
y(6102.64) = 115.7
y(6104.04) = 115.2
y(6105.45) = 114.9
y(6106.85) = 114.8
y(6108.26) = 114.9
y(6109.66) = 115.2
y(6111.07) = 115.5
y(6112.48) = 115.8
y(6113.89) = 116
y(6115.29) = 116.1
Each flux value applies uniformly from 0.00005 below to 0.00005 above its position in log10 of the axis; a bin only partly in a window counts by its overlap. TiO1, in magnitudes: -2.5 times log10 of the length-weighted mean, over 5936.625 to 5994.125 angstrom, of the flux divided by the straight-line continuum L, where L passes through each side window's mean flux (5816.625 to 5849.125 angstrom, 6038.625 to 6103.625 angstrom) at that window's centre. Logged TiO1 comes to 0.02 mag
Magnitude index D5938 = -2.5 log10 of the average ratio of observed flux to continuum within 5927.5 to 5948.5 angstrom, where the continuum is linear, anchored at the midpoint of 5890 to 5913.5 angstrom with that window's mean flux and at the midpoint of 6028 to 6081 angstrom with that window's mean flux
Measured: -0.049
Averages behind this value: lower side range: 111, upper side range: 118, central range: 118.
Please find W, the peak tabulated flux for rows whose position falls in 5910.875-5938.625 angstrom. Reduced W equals 117.8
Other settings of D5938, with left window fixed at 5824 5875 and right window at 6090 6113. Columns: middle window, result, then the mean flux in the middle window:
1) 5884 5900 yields 0.14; 105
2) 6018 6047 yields 0.00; 117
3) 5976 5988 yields 0.01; 117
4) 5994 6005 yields -0.02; 120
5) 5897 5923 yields 0.04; 115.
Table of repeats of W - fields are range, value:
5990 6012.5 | 120.3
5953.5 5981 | 120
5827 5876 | 126.4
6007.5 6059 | 119.1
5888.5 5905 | 115.2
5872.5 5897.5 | 123.2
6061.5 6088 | 118.7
